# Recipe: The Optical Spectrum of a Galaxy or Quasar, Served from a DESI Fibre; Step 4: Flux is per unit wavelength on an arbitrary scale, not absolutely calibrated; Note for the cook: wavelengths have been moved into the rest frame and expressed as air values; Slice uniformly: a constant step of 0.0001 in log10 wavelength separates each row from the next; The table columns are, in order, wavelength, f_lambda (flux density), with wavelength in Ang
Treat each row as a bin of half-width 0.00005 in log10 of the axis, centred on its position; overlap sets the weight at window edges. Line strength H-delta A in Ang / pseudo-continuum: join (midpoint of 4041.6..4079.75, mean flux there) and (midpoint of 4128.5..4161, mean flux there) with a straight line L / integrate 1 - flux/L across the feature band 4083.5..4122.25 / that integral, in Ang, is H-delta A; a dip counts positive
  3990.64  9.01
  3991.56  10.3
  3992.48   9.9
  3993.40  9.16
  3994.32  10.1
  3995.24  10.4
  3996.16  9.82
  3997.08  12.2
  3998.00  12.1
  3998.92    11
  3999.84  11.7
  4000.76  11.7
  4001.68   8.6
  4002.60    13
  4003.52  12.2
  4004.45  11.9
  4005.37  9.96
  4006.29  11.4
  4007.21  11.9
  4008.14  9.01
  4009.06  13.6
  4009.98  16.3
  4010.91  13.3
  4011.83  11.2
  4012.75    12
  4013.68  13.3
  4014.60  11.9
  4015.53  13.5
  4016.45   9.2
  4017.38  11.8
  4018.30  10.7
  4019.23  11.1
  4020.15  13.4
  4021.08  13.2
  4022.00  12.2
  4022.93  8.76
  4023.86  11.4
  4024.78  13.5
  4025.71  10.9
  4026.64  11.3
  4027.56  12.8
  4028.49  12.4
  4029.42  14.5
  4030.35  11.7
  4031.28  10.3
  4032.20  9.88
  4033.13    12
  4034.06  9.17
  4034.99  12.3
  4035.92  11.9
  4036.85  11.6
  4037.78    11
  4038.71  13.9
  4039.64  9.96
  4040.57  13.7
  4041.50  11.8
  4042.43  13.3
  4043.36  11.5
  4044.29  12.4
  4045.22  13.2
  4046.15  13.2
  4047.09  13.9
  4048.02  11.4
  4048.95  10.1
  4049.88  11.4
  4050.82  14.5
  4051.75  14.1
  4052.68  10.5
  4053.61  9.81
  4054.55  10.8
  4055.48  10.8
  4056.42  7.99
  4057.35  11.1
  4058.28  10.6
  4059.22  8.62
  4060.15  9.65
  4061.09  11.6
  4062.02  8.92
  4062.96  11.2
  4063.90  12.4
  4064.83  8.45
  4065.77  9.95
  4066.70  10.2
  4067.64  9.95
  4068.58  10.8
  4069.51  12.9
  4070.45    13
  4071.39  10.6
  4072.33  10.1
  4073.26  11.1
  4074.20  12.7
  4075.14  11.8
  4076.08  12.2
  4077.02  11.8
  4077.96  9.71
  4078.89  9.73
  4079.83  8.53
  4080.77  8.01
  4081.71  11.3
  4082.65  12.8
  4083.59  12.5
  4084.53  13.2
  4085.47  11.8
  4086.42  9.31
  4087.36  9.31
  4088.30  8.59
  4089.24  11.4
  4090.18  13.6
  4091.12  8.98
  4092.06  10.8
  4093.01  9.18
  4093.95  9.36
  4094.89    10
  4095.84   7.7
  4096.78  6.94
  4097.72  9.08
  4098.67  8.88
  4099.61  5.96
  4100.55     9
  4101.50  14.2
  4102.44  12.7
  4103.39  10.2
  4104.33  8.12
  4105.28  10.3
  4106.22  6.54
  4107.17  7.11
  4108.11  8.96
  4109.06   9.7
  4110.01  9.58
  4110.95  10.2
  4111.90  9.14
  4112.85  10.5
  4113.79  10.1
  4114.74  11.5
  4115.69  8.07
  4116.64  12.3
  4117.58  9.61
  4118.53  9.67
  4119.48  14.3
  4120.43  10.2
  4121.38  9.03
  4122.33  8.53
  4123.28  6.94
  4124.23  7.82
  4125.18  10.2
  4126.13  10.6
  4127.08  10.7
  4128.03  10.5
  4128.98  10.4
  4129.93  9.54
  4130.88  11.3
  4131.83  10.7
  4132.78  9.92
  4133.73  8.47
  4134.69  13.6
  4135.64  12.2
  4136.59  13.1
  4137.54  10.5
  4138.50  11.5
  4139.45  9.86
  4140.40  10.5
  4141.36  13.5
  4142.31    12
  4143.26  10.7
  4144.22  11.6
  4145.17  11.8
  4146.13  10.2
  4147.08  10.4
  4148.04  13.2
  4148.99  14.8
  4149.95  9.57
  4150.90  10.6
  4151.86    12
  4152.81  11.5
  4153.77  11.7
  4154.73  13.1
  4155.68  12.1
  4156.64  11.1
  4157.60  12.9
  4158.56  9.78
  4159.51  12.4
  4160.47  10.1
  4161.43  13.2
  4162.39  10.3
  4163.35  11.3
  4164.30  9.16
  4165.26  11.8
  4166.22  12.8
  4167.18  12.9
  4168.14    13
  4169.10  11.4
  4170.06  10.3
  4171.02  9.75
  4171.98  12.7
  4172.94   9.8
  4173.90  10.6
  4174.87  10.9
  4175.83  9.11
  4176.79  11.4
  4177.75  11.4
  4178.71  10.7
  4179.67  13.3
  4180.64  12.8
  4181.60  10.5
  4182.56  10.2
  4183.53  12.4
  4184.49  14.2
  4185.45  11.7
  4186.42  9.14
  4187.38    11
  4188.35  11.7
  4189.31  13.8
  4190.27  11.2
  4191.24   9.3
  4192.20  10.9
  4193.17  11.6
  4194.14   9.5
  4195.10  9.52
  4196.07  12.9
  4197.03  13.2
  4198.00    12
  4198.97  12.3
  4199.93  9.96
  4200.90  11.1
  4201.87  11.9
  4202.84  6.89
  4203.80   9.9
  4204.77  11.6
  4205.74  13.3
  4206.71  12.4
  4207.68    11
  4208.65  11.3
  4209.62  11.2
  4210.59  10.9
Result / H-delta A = 4.72 Ang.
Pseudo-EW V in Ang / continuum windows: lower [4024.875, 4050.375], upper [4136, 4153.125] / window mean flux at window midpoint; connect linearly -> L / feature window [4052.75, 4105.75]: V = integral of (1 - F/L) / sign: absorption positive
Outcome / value 6.4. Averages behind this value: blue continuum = 11.9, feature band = 10.4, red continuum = 11.5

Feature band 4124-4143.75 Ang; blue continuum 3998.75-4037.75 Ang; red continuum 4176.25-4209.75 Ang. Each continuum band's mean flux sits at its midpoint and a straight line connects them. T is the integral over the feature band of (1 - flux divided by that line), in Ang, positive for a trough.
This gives 1.0 Ang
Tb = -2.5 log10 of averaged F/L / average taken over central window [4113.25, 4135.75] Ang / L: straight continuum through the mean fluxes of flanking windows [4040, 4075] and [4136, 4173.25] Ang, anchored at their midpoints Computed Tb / 0.123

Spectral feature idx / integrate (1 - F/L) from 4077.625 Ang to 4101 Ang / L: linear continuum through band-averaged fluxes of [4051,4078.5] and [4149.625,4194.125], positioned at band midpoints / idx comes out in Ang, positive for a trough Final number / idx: 2.4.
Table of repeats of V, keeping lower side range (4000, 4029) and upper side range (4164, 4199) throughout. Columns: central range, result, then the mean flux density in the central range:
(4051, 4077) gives 1.9 Ang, 10.9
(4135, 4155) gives -0.3 Ang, 11.6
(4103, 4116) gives 2.6 Ang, 9.3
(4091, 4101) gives 2.5 Ang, 8.71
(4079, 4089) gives 1.0 Ang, 10.5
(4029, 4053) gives -0.6 Ang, 12.1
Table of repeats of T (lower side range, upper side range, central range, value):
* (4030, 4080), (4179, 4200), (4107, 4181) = 3.3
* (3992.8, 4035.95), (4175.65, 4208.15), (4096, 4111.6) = 3.1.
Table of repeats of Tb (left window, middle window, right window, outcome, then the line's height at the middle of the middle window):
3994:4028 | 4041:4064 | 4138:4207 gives 0.023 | 11.6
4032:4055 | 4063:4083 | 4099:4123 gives 0.013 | 11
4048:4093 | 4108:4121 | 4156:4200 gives 0.076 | 11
